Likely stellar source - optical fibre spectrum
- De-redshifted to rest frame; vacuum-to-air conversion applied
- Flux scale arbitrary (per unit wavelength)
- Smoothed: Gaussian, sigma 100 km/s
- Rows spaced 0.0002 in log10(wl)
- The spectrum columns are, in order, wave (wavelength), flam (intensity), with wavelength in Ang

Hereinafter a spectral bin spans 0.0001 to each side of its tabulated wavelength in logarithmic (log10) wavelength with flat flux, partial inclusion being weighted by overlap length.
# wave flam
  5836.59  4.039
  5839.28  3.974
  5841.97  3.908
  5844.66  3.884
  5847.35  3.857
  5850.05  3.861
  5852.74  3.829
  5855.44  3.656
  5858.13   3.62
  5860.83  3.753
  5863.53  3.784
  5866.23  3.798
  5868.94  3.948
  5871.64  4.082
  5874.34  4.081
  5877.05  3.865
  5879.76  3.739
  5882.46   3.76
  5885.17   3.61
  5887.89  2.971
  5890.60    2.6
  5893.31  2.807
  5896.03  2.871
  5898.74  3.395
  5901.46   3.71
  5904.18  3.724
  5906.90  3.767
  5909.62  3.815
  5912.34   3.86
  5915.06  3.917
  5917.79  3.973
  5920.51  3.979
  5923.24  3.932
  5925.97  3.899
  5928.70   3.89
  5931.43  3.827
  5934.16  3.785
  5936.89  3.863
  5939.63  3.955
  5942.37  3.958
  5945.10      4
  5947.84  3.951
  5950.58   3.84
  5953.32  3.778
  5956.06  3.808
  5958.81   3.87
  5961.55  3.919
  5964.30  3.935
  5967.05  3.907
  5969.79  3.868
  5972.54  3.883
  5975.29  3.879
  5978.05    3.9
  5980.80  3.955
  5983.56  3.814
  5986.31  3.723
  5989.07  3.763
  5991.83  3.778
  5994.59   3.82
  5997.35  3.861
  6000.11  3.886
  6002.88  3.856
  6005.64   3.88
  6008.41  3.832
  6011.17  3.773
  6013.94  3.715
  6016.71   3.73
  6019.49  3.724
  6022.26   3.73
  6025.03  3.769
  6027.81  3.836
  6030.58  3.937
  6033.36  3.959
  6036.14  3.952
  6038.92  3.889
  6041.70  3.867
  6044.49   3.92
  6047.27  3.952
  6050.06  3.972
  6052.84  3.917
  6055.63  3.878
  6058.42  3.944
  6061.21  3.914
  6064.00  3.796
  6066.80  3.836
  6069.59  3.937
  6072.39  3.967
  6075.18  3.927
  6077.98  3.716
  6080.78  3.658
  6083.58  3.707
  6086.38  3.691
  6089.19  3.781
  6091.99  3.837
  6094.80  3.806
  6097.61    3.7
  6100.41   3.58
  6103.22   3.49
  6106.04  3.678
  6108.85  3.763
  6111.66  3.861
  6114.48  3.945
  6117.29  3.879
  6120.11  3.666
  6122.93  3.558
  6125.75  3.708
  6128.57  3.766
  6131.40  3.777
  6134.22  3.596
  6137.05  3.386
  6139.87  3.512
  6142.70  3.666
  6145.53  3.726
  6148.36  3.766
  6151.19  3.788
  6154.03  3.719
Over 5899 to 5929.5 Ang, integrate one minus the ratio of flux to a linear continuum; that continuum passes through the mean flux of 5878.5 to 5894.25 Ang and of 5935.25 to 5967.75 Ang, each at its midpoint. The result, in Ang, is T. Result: -2.7 Ang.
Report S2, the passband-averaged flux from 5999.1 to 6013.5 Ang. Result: 3.84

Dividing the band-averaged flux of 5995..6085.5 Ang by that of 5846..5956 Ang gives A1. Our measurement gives 1.03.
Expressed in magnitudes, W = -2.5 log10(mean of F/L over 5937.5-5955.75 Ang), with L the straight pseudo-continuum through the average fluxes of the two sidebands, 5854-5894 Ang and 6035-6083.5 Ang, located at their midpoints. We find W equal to -0.05 mag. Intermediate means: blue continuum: 3.62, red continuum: 3.88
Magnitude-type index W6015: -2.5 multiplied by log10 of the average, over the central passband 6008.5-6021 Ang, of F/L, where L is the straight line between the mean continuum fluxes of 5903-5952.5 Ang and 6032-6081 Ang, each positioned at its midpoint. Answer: 0.041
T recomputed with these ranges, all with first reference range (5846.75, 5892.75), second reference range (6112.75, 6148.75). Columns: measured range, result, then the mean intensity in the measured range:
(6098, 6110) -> 0.2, 3.63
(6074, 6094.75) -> -0.4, 3.76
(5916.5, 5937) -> -1.2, 3.9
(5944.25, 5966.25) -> -1.2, 3.88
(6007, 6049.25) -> -1.8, 3.84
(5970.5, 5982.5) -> -0.7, 3.9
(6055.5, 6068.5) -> -0.7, 3.87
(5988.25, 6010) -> -0.9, 3.84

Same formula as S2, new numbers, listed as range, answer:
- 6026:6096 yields 3.86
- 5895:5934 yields 3.76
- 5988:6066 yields 3.85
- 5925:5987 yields 3.88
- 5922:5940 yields 3.87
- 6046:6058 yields 3.93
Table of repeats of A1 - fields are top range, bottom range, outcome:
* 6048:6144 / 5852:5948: 1.01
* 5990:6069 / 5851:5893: 1.06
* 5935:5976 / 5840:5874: 1.01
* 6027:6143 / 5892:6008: 1.00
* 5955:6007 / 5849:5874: 1.01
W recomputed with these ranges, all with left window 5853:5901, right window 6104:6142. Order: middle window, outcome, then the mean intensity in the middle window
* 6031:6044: -0.08 mag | 3.92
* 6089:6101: -0.02 mag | 3.75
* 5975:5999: -0.06 mag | 3.83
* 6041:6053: -0.08 mag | 3.93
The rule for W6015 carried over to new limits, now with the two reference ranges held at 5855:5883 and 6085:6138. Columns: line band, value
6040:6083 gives -0.040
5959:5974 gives -0.033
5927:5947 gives -0.028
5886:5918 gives 0.115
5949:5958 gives -0.007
